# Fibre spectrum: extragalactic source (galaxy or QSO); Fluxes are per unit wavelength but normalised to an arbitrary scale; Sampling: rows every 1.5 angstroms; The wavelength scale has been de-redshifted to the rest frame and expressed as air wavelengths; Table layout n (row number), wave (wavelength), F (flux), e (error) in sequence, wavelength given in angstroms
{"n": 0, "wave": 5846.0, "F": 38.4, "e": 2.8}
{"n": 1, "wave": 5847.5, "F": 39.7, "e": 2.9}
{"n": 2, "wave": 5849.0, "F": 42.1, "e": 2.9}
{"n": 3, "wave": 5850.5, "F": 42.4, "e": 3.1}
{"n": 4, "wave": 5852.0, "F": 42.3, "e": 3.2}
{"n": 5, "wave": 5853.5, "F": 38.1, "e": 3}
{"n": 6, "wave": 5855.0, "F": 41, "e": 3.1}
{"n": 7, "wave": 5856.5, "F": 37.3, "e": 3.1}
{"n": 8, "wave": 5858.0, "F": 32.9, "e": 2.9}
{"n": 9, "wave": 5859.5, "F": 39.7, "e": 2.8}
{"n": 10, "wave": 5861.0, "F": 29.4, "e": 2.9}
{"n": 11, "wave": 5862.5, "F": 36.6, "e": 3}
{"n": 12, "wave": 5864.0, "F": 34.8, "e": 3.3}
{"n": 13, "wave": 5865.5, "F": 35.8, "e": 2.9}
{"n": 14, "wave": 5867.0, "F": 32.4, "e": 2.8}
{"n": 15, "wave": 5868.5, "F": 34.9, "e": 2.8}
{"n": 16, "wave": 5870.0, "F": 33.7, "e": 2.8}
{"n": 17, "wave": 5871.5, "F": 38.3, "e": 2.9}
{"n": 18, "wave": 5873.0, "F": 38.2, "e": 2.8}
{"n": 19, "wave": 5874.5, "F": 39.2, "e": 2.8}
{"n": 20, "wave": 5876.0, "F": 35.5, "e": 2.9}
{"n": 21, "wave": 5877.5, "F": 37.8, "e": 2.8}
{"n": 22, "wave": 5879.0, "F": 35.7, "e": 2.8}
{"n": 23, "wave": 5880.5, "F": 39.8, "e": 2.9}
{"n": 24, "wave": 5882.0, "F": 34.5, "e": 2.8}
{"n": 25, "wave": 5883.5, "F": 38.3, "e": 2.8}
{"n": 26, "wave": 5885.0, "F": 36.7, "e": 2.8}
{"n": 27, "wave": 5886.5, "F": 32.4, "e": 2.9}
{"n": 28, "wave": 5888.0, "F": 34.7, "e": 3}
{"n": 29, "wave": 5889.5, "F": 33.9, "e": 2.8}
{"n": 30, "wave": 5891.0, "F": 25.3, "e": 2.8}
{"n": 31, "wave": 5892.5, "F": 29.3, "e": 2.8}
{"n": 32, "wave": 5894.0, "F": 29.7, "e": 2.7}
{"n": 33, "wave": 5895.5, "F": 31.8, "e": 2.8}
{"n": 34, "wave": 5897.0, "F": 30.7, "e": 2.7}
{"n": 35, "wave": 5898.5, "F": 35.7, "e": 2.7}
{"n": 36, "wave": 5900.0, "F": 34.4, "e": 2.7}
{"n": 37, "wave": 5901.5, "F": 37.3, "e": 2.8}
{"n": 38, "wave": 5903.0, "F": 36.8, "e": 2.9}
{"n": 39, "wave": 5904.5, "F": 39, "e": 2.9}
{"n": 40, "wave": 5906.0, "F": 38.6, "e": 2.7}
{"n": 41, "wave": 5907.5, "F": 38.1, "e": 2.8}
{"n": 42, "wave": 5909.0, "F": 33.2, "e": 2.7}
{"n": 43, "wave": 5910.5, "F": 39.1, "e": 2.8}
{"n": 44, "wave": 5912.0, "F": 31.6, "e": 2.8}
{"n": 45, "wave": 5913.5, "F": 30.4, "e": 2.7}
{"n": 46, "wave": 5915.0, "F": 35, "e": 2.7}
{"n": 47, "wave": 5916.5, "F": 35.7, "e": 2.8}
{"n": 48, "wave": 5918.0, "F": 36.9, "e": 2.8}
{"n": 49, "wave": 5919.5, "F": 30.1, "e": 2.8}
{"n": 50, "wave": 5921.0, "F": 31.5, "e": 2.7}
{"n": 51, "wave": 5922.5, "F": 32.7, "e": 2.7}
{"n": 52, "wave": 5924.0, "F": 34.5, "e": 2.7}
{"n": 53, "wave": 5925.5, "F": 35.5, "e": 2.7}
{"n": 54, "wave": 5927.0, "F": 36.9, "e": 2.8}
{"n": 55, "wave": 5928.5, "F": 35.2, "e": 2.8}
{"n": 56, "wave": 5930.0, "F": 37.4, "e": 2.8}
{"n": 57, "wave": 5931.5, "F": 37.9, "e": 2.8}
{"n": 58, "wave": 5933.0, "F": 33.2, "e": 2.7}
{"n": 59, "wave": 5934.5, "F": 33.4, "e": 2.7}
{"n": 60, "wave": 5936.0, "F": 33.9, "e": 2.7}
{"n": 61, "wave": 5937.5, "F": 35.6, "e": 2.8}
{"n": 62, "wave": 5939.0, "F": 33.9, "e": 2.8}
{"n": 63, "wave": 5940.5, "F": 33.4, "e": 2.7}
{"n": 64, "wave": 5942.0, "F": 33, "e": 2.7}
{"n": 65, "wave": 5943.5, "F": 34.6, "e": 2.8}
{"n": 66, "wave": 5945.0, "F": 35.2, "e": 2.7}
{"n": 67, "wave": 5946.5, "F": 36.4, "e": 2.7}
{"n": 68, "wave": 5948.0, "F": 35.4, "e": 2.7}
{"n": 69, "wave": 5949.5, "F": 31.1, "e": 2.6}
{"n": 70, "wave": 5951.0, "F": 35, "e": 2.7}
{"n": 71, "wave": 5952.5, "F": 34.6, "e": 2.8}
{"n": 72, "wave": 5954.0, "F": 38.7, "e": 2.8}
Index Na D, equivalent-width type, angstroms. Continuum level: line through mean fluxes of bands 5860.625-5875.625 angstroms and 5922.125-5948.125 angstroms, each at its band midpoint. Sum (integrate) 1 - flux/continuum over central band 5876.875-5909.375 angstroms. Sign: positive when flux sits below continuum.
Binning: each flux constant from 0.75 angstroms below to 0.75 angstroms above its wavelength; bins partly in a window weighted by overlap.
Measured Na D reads 0.51 angstroms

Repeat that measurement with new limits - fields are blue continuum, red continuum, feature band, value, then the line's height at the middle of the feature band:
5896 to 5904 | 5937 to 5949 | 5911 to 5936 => 0.4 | 34.8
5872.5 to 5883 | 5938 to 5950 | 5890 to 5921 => 1.8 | 36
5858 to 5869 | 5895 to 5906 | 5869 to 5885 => -1.0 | 34.9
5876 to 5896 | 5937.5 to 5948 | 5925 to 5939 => -0.4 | 34.4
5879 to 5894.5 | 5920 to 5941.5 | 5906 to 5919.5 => -0.3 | 34.2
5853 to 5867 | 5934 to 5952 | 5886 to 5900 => 1.4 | 35.3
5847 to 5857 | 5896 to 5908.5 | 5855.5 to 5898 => 4.1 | 38.4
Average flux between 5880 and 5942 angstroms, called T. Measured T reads 34.4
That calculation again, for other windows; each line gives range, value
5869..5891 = 35.9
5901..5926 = 35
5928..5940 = 35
